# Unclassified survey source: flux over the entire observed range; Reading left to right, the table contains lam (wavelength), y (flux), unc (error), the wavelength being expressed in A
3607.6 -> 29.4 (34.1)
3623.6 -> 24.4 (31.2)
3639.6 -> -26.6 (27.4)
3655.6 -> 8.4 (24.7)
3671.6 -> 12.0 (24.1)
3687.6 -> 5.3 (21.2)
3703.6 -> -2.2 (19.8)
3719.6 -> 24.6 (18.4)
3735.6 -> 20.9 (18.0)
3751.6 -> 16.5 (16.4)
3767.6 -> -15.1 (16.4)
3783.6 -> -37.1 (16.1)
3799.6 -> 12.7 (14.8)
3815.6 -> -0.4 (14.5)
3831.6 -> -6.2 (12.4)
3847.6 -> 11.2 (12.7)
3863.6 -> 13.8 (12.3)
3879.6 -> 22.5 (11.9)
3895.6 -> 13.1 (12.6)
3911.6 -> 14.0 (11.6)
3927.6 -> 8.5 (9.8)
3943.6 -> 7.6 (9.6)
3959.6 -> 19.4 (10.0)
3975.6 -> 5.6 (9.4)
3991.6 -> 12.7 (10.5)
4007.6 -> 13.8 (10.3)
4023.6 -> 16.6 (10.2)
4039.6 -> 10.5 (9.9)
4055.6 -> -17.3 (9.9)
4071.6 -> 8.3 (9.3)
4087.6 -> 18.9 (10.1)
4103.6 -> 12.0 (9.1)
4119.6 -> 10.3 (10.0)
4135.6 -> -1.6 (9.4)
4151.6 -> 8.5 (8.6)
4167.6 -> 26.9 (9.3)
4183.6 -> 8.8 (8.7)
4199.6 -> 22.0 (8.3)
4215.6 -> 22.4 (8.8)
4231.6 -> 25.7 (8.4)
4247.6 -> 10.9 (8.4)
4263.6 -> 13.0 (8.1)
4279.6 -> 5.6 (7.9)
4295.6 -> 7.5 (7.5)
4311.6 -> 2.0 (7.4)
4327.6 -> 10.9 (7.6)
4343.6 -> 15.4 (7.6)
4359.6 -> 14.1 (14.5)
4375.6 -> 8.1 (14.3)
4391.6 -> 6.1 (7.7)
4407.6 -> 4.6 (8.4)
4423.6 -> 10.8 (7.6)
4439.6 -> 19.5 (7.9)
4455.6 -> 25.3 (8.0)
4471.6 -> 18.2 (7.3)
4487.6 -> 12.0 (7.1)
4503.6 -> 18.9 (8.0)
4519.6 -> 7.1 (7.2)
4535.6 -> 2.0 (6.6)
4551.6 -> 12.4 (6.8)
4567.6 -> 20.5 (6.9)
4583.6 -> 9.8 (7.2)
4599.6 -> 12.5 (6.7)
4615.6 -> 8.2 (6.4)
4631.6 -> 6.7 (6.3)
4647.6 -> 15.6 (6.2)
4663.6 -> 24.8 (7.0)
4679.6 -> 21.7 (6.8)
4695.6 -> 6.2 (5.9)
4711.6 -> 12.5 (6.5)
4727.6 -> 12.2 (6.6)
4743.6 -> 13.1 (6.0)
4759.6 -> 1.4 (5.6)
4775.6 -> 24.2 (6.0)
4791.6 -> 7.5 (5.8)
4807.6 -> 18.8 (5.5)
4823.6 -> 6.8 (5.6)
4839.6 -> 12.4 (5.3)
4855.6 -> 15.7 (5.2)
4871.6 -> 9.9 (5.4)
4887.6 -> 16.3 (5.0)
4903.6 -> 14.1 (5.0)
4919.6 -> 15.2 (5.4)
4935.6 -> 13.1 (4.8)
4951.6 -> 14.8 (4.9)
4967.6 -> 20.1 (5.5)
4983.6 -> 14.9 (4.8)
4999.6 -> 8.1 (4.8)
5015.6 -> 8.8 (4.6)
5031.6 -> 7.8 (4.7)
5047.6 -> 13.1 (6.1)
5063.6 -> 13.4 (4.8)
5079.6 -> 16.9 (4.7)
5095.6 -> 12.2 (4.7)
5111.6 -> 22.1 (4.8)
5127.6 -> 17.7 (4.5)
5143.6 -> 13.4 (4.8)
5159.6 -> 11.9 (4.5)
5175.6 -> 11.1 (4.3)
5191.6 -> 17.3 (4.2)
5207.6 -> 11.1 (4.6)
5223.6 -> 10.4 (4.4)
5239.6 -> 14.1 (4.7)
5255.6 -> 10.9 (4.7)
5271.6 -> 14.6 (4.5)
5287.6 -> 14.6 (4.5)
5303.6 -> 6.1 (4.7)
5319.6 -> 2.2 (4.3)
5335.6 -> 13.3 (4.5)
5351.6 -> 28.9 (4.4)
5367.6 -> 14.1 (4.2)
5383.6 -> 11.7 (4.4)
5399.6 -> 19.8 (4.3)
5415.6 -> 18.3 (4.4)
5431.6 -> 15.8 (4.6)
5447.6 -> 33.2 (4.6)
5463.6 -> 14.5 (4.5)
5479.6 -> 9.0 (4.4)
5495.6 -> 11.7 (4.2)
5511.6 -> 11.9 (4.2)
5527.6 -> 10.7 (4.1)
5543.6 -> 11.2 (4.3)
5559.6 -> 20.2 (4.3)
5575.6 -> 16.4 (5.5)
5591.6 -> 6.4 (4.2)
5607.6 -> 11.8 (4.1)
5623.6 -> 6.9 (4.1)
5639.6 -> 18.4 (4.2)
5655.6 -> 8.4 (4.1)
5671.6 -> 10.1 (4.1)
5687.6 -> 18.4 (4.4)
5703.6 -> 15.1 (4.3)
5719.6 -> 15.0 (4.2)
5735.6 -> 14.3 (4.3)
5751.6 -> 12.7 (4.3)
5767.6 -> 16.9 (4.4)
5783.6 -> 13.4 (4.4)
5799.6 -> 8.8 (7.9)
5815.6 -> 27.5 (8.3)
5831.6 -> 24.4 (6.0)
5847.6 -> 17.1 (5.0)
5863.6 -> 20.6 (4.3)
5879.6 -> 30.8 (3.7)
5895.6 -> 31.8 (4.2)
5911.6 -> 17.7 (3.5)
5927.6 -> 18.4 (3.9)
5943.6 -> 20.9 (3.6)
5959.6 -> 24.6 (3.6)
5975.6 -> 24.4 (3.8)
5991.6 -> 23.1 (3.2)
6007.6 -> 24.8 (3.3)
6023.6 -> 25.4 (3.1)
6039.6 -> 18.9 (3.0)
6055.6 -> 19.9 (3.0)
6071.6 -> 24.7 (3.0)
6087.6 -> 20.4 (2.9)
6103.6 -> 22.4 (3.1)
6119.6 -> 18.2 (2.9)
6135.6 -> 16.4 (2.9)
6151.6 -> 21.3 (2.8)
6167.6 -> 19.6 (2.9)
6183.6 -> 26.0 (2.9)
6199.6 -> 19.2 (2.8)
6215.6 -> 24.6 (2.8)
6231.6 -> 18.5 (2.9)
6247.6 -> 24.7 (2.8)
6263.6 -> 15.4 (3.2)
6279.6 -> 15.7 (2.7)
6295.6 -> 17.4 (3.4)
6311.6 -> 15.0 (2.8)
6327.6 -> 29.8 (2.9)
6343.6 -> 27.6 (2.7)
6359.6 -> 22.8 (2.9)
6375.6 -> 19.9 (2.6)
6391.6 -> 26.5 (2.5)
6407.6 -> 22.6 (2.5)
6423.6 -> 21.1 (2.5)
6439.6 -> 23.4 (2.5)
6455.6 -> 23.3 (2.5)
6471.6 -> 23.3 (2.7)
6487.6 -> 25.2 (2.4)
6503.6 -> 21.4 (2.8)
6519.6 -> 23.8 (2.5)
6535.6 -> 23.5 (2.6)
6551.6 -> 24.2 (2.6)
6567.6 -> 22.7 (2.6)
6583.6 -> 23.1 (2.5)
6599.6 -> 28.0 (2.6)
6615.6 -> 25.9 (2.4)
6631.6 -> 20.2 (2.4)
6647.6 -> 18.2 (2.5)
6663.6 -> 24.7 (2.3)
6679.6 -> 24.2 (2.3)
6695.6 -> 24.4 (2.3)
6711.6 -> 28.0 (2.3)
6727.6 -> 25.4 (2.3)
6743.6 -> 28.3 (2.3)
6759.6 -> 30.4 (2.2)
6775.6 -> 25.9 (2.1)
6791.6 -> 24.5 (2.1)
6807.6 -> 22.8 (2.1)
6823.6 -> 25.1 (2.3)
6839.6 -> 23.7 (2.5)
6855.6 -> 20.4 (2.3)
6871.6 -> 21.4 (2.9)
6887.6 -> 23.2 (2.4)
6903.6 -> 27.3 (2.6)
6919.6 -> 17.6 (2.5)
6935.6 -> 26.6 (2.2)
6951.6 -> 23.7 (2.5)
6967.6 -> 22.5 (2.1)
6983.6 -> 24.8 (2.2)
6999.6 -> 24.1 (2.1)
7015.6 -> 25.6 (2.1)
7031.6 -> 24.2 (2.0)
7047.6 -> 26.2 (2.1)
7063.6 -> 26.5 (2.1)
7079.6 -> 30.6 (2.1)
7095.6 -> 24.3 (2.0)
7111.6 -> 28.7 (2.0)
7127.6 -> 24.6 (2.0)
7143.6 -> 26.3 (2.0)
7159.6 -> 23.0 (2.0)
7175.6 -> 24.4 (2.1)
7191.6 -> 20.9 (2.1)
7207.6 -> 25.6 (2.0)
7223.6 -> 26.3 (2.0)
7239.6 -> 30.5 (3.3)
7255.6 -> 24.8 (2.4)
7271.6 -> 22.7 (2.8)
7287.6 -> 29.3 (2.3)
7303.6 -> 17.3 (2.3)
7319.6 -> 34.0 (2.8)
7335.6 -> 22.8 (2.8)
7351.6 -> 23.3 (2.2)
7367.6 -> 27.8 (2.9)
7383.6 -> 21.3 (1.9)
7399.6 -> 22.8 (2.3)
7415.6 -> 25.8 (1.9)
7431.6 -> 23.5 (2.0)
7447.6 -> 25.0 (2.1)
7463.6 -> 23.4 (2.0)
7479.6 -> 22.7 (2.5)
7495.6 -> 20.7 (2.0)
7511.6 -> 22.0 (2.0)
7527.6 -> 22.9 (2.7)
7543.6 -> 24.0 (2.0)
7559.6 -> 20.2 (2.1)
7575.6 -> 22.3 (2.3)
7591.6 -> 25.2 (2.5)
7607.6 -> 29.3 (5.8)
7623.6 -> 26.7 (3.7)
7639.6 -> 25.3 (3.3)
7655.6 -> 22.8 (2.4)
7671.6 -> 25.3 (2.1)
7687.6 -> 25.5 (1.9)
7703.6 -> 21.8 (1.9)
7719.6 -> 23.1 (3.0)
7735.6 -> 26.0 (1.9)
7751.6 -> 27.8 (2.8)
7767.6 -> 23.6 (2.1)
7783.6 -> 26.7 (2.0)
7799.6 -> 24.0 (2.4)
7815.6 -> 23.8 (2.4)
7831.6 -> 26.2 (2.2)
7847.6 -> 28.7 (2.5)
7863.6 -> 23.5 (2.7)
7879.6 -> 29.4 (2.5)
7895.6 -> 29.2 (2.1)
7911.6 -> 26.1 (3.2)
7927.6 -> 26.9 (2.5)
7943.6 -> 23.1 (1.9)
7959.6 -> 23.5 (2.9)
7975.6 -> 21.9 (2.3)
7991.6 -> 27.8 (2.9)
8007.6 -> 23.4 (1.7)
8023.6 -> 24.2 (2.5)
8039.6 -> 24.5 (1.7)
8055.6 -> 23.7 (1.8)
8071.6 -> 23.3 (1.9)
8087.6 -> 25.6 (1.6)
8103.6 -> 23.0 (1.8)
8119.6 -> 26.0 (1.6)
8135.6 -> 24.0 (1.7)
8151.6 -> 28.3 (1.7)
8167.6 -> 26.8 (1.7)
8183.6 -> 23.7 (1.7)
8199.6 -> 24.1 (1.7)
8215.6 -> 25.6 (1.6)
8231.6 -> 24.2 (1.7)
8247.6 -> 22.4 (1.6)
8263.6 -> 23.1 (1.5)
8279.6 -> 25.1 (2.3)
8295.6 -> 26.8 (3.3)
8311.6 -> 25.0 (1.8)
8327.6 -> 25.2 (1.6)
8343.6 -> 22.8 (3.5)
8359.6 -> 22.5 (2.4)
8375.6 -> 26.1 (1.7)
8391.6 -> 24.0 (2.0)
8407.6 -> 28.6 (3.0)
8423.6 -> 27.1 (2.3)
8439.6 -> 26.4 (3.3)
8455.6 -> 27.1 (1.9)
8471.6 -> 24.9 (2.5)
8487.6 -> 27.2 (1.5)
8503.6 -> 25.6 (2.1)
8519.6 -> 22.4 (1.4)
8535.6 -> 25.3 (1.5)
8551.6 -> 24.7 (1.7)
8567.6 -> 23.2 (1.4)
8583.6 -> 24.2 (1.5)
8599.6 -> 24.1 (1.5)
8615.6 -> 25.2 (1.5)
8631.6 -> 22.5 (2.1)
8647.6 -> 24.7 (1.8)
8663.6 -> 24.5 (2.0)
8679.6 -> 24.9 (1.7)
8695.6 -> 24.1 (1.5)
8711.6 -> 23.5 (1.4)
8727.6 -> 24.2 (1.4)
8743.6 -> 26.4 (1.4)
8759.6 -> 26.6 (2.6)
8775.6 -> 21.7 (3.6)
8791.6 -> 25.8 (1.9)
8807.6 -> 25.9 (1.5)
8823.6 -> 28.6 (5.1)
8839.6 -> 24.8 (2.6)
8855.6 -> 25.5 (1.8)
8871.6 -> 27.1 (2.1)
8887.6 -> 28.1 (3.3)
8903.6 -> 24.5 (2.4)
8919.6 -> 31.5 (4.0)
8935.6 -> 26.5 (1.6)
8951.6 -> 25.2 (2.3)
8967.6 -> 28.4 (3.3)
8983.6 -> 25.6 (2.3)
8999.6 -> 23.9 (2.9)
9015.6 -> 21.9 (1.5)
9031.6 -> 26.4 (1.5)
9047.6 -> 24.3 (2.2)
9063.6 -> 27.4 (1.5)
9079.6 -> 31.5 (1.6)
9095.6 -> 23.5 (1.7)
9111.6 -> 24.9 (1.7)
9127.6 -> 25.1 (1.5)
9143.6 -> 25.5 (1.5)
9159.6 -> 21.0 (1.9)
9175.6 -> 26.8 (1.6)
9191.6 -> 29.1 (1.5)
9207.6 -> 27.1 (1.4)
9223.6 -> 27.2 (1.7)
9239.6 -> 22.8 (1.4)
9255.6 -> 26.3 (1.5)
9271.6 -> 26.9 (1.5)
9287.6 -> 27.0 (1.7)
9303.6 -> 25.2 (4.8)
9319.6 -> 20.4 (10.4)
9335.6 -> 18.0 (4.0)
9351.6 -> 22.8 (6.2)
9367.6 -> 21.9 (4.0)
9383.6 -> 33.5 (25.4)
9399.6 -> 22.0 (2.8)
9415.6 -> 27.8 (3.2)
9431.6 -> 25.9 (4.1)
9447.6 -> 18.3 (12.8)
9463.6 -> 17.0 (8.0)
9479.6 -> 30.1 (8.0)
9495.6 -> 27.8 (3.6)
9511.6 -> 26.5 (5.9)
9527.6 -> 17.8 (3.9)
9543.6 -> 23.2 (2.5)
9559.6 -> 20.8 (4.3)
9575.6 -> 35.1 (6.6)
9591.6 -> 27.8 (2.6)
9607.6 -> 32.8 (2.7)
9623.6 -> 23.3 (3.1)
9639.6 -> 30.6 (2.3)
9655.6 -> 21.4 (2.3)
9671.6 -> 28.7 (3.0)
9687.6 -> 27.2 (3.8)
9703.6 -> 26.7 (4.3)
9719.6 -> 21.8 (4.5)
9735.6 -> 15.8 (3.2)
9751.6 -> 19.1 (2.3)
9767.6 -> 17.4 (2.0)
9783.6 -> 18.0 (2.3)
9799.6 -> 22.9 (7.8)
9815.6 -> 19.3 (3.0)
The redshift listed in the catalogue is 0.463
